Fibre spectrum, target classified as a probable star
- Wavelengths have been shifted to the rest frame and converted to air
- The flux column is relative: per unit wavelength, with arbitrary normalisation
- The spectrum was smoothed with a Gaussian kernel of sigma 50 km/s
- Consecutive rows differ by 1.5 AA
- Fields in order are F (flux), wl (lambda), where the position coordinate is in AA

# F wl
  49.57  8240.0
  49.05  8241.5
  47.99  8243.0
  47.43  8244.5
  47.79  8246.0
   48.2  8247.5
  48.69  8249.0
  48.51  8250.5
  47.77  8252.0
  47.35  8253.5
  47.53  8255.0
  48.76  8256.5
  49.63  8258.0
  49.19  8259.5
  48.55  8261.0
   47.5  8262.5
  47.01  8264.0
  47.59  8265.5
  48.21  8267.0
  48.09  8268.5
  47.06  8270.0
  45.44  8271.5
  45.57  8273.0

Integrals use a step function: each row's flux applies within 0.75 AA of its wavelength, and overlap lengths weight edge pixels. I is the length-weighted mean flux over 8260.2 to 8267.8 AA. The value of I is 47.8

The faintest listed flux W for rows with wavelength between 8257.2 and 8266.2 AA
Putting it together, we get 47.01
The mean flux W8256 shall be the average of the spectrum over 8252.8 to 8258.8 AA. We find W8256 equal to 48.3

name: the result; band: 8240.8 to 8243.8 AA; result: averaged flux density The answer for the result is 48.5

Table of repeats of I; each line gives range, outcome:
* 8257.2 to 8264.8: 48.4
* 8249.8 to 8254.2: 47.9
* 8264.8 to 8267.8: 47.9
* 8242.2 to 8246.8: 47.8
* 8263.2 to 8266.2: 47.3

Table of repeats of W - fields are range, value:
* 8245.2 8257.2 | 47.35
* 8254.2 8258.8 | 47.53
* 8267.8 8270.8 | 47.06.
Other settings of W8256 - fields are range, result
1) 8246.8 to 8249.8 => 48.5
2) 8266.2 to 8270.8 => 47.8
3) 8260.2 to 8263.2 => 48.1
